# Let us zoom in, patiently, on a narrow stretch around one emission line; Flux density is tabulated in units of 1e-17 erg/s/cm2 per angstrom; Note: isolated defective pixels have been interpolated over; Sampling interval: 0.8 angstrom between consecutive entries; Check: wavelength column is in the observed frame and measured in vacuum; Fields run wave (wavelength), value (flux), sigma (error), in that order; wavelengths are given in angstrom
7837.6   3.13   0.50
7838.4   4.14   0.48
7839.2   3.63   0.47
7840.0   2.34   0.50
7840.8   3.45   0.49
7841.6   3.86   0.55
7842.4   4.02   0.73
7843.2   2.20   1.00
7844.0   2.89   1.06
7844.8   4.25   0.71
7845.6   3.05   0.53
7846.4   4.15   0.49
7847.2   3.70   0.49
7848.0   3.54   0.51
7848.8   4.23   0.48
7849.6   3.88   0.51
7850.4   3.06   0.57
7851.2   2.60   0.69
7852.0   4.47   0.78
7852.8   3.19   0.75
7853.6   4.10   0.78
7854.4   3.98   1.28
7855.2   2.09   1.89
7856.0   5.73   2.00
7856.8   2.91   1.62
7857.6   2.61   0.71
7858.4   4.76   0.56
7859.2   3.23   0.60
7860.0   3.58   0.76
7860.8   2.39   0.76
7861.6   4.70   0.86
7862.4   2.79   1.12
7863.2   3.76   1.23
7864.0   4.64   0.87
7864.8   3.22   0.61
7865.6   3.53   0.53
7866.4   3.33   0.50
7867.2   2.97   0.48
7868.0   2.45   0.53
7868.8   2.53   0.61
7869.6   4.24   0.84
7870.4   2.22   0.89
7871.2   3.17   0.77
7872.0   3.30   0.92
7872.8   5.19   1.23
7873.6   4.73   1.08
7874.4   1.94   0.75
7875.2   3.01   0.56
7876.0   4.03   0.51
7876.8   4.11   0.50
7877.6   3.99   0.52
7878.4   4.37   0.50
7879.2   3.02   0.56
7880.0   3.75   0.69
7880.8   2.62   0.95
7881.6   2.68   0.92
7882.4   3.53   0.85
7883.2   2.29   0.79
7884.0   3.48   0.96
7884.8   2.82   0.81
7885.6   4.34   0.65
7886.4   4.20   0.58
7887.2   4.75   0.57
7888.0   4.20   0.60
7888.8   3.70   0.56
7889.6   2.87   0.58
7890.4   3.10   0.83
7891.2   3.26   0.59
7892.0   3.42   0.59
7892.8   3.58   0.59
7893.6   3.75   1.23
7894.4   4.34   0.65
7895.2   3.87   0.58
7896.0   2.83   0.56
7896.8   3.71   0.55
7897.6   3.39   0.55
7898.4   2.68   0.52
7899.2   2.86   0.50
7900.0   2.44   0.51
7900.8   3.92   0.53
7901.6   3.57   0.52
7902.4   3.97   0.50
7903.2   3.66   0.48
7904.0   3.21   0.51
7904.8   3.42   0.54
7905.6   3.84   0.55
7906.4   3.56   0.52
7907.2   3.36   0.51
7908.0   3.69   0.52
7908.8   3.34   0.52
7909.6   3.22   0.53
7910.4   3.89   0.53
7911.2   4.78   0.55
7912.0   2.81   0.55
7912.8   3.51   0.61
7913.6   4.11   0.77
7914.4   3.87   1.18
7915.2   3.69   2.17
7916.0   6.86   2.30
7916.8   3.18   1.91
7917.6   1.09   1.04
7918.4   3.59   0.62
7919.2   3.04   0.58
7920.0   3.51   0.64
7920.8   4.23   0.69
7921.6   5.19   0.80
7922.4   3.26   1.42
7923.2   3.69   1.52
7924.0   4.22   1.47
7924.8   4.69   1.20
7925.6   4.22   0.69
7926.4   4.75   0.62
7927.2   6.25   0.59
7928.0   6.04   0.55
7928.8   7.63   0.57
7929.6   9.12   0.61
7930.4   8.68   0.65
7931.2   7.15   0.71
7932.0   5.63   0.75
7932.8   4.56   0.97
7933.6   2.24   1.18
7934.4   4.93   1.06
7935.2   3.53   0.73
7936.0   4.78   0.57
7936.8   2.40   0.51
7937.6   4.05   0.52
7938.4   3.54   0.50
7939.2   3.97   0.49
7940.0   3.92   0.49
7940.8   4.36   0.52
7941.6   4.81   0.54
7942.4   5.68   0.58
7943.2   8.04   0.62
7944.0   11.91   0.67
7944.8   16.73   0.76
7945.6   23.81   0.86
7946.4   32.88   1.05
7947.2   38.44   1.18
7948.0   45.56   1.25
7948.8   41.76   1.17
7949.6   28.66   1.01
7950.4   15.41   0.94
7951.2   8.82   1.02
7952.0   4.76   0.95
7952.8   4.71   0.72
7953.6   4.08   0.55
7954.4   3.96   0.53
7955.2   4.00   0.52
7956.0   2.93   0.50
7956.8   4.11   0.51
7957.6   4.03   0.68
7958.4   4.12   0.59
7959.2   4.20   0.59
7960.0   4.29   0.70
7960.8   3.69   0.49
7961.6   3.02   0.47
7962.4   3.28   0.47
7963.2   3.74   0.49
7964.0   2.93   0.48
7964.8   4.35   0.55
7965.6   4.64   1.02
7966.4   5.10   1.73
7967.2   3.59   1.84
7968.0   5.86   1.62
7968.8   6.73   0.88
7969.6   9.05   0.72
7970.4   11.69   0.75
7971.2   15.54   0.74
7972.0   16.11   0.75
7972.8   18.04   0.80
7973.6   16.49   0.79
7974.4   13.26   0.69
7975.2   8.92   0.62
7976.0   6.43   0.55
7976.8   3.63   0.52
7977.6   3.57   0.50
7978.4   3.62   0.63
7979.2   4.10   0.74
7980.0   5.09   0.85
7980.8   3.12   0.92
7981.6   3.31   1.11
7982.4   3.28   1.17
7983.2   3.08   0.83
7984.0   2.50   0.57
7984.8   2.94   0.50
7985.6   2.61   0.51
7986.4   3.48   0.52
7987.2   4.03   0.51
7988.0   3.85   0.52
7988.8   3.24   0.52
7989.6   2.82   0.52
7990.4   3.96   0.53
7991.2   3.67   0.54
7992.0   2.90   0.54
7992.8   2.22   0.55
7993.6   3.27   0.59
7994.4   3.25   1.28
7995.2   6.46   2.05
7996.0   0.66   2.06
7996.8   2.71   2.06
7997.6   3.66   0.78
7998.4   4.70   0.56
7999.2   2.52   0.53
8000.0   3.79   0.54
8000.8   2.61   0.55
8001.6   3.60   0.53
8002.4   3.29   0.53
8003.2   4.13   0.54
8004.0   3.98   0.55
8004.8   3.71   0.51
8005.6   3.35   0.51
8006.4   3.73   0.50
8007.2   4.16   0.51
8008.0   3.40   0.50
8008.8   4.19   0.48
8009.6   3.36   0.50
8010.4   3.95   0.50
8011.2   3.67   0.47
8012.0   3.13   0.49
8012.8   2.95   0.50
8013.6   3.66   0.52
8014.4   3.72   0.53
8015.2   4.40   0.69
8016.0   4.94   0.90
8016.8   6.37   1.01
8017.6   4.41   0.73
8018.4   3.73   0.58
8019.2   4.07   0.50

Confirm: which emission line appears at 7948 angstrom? Halpha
